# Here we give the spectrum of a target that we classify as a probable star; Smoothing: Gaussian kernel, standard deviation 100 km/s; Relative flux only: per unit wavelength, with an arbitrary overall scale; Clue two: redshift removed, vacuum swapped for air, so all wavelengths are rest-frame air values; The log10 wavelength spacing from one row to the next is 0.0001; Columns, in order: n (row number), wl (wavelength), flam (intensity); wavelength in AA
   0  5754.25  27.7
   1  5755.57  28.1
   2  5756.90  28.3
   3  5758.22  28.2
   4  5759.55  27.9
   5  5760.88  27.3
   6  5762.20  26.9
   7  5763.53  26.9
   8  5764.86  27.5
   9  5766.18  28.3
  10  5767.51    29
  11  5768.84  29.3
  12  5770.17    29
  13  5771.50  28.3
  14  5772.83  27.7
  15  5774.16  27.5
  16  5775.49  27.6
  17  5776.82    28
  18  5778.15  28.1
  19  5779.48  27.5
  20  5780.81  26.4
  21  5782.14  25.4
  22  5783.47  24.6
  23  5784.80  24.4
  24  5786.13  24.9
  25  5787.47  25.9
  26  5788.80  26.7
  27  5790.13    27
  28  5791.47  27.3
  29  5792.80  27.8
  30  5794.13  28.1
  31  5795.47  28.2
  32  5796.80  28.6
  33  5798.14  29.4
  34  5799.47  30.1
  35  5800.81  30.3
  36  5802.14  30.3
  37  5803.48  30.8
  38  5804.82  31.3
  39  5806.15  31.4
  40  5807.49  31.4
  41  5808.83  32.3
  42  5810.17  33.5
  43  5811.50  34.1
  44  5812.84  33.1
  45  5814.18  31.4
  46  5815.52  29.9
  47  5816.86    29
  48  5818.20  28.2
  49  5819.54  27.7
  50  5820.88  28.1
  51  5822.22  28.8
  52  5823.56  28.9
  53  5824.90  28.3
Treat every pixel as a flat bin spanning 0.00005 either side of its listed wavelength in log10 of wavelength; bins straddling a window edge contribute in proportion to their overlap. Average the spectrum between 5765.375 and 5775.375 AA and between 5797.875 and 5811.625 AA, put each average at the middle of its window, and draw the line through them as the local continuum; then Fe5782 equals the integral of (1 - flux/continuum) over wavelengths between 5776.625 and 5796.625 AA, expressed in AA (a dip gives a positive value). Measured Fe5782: 2.1 AA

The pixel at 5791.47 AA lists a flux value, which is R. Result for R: 27.3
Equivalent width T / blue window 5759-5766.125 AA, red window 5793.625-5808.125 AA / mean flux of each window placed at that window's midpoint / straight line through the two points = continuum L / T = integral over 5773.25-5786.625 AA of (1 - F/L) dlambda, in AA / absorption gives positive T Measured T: 1.0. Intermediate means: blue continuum 27.4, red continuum 30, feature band 26.5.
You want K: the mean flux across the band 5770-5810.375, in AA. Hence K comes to 28.3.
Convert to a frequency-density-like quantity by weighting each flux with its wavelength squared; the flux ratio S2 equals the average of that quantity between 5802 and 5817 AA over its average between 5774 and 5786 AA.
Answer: 1.21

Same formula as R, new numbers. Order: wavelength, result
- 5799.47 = 30.1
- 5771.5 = 28.3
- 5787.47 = 25.9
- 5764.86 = 27.5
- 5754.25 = 27.7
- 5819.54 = 27.7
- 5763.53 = 26.9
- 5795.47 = 28.2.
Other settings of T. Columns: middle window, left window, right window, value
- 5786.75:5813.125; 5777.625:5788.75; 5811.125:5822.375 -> -1.7 AA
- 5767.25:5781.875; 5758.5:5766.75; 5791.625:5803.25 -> 0.1 AA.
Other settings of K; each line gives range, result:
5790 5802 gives 28.7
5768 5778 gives 28.2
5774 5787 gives 26.4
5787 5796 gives 27.3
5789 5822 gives 29.9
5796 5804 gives 29.9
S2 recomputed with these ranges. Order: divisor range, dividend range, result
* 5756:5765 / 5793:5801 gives 1.06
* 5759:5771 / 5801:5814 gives 1.16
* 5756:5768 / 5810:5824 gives 1.11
